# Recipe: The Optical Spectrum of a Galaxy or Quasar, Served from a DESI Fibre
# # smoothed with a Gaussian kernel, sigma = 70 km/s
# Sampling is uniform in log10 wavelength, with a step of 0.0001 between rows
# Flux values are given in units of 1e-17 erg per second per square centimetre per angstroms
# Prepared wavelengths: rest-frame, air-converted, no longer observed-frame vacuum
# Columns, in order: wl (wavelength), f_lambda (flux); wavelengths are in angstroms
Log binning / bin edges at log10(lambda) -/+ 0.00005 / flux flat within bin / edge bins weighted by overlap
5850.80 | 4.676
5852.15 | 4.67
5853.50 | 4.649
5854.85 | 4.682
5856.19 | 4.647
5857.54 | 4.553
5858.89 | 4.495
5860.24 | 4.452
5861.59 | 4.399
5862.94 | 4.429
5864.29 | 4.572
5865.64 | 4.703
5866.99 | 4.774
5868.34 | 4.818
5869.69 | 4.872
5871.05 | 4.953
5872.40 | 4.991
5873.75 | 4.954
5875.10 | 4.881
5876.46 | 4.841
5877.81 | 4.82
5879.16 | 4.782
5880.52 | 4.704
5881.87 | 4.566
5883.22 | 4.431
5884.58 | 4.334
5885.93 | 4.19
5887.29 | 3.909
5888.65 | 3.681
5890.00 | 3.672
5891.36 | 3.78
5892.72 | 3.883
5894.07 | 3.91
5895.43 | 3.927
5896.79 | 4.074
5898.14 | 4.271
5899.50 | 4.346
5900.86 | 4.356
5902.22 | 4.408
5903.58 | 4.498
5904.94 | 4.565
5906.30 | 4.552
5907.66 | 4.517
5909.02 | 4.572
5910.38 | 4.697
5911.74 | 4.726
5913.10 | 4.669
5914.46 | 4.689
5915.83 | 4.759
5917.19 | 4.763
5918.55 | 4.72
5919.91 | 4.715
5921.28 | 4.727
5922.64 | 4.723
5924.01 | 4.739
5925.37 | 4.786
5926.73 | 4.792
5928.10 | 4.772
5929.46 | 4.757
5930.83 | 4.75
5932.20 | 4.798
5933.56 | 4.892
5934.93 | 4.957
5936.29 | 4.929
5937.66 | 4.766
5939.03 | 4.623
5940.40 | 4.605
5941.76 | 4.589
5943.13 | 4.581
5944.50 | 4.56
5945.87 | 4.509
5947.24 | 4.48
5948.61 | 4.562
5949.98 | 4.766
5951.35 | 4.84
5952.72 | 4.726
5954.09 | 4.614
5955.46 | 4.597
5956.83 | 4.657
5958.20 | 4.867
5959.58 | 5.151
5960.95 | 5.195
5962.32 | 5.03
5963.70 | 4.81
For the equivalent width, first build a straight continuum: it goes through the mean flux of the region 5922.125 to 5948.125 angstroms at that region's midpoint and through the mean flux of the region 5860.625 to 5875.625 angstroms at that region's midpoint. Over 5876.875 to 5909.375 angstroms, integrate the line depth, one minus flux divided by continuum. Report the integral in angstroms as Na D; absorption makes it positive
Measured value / 3.1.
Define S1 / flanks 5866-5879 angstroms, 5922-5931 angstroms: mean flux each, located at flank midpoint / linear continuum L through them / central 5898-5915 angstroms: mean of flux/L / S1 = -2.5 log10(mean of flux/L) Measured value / 0.062 mag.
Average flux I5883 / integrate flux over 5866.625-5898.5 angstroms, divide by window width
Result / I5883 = 4.42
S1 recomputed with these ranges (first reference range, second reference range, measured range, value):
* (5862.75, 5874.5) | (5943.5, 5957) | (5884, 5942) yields 0.049 mag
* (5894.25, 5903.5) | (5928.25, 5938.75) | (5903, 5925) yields -0.042 mag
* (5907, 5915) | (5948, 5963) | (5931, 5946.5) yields 0.010 mag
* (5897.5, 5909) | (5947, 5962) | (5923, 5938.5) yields -0.042 mag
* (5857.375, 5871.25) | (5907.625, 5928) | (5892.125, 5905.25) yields 0.114 mag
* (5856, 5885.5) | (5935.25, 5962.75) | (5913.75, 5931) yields -0.007 mag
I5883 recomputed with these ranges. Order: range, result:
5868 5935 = 4.54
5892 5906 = 4.23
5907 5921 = 4.68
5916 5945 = 4.74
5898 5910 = 4.47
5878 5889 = 4.36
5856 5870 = 4.6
